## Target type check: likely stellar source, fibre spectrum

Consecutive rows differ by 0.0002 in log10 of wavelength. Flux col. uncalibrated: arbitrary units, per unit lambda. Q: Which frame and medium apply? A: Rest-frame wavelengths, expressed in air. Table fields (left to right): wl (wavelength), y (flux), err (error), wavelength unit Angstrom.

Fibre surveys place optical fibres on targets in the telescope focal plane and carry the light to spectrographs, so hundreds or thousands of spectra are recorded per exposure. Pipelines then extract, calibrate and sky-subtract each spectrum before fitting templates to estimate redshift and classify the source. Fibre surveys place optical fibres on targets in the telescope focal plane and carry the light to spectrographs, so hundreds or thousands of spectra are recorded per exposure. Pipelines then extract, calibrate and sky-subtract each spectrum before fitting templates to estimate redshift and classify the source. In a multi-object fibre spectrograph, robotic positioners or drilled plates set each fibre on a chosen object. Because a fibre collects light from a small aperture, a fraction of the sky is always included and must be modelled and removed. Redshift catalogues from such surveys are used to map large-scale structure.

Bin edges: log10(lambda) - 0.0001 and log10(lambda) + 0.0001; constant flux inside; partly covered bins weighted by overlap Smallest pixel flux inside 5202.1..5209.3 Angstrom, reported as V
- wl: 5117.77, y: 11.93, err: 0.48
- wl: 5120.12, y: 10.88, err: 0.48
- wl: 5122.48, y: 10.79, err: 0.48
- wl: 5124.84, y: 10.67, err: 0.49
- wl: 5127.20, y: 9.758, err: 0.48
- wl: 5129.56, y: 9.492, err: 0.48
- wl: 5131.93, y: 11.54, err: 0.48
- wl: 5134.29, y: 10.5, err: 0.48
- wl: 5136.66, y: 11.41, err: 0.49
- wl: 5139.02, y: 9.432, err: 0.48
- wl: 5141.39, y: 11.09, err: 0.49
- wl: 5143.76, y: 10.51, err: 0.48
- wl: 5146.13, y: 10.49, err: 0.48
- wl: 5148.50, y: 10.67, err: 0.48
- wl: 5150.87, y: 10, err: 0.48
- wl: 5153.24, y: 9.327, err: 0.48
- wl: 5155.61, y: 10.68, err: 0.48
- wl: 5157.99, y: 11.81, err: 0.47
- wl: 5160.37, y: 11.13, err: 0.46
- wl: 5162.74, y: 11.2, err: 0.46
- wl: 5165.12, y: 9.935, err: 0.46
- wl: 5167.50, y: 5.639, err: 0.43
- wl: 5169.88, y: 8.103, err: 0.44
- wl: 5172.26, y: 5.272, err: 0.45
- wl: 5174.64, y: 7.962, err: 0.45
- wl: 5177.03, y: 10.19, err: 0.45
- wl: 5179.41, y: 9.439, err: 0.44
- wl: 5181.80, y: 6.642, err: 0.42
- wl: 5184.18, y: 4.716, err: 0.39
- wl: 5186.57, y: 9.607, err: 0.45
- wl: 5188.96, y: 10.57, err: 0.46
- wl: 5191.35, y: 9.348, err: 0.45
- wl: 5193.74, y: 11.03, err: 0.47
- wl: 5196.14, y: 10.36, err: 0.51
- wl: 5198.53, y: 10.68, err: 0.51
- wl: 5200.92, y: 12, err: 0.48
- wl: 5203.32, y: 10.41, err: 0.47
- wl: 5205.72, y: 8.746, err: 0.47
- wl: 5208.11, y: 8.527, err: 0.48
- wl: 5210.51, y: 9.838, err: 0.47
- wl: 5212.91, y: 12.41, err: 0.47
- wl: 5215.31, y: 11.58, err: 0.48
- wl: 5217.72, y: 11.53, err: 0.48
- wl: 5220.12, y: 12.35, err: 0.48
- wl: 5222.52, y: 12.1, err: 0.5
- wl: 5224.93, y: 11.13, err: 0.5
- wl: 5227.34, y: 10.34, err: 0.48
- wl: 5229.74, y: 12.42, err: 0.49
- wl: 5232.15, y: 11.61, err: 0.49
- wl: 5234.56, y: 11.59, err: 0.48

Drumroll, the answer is 8.527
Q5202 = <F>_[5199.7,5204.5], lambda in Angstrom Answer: 11.2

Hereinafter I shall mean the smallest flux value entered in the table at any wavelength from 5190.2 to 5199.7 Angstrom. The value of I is 9.348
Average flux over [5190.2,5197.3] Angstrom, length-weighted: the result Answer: 10.2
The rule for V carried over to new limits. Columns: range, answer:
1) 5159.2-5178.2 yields 5.272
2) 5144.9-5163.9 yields 9.327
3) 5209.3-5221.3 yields 9.838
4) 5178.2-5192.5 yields 4.716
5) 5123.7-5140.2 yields 9.432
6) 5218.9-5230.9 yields 10.34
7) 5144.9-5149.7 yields 10.49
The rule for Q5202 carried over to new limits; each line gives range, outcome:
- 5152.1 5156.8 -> 10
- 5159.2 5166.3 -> 10.8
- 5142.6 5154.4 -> 10.2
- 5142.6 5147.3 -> 10.5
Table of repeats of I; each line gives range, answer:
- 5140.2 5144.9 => 10.51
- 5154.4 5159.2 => 10.68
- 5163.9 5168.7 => 5.639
